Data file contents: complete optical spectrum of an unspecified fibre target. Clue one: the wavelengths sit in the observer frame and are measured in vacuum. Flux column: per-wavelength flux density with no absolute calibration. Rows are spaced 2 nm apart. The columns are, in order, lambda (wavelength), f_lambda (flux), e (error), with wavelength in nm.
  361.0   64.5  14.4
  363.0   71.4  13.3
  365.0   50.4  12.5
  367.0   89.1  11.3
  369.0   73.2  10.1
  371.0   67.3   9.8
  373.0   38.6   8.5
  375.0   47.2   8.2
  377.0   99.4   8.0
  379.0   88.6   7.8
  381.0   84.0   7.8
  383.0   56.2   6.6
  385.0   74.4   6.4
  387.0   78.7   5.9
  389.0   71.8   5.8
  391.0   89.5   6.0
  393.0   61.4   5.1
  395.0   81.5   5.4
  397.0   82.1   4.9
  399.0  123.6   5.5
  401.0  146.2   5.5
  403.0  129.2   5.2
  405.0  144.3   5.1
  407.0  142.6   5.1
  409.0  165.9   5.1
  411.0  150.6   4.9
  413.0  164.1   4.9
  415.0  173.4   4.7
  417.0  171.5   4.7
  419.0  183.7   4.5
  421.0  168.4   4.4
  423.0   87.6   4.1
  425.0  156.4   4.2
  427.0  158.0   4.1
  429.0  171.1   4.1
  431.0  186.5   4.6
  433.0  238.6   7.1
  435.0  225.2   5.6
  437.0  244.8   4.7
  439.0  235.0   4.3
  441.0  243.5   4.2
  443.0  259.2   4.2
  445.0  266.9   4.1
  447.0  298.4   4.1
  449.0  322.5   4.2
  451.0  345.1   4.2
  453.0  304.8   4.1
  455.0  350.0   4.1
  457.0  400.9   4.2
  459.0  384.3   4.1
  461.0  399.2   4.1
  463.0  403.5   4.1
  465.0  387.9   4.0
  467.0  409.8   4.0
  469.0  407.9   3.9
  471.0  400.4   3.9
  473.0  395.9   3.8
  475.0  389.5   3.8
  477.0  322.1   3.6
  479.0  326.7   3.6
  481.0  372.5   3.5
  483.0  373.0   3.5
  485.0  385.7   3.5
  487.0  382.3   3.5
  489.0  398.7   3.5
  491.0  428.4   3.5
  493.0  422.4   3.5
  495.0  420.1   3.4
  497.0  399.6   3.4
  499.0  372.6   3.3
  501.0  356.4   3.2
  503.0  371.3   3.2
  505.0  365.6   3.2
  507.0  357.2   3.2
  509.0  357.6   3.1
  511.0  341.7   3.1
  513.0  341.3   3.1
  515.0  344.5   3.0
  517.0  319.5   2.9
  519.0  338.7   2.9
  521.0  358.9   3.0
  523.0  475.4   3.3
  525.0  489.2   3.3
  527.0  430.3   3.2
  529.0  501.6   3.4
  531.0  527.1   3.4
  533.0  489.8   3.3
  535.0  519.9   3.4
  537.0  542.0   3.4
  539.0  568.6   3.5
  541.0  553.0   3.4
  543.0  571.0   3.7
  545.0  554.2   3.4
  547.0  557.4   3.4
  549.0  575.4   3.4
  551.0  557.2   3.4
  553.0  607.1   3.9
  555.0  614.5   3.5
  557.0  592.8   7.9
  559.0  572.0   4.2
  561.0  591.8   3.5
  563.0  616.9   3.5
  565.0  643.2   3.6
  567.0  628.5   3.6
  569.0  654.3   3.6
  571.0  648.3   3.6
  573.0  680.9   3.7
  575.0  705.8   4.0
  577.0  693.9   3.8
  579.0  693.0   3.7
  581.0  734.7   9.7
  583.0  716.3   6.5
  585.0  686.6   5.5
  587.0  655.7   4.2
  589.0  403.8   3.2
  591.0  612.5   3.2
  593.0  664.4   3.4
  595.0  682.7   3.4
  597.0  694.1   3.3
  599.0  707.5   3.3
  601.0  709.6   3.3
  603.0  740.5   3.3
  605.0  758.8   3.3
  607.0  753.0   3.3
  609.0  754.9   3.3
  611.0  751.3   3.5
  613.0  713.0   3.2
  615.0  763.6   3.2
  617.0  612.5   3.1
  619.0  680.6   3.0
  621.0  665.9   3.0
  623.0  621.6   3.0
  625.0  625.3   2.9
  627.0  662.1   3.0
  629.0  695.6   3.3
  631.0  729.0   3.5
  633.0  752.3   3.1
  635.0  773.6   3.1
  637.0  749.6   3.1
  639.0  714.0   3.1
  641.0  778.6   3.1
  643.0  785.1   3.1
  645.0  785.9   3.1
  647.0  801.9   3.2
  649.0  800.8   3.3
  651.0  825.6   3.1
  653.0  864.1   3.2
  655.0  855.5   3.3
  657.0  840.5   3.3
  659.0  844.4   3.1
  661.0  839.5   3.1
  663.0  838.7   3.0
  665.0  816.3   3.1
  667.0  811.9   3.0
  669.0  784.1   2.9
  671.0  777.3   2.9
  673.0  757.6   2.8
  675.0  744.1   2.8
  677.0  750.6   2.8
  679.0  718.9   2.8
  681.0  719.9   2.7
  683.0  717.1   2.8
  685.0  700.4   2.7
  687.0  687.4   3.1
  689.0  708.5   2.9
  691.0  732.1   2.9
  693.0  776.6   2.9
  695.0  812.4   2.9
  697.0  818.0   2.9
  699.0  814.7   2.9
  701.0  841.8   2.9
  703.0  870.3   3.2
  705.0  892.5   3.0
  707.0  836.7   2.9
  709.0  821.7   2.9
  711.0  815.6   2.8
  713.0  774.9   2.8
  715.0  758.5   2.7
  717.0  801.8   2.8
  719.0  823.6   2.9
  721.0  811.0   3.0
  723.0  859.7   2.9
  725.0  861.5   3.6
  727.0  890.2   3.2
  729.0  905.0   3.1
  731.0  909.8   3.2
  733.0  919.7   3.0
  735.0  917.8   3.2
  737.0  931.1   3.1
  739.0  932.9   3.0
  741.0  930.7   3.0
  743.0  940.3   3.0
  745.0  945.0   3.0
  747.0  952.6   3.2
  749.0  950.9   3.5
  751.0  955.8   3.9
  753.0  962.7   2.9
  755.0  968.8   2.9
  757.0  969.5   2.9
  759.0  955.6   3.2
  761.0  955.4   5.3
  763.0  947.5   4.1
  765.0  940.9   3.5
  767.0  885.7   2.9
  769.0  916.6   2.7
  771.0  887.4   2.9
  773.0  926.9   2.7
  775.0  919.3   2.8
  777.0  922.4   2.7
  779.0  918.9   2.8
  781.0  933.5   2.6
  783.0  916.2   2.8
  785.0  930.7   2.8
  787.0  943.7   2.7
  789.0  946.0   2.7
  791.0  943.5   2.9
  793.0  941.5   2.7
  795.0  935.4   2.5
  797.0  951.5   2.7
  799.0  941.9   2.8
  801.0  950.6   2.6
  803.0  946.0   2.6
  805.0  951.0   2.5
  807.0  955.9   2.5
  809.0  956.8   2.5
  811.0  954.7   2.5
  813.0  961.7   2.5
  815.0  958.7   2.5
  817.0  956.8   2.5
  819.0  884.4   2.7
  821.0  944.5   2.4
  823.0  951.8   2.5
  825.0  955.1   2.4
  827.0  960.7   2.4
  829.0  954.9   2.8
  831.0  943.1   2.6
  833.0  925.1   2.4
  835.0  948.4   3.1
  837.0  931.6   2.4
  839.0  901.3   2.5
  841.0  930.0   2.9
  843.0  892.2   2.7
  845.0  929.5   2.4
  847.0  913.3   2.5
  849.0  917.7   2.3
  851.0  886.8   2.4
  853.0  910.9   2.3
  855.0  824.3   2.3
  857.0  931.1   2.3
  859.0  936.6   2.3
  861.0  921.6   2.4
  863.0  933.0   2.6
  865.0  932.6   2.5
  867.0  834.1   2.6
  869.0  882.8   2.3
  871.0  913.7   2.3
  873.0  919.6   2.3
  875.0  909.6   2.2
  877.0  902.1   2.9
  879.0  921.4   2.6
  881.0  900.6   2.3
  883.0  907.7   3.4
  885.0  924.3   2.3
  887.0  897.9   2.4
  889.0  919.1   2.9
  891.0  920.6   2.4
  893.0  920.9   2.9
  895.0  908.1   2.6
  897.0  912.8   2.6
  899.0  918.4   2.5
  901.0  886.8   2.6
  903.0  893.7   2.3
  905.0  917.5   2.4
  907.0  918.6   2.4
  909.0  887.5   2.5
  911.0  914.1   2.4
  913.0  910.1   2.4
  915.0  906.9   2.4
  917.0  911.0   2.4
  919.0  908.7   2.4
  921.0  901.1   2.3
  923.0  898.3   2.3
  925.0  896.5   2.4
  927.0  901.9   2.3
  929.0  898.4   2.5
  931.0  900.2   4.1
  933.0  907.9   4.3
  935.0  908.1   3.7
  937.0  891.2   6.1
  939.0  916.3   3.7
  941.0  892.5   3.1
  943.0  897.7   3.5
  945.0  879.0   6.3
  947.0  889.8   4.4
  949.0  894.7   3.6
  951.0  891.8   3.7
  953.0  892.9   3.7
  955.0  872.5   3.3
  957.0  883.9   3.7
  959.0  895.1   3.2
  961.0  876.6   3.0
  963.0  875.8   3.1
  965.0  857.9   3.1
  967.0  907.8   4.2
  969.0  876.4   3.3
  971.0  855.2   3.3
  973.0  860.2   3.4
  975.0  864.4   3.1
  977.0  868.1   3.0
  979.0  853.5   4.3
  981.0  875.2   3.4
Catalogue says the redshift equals 0.00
